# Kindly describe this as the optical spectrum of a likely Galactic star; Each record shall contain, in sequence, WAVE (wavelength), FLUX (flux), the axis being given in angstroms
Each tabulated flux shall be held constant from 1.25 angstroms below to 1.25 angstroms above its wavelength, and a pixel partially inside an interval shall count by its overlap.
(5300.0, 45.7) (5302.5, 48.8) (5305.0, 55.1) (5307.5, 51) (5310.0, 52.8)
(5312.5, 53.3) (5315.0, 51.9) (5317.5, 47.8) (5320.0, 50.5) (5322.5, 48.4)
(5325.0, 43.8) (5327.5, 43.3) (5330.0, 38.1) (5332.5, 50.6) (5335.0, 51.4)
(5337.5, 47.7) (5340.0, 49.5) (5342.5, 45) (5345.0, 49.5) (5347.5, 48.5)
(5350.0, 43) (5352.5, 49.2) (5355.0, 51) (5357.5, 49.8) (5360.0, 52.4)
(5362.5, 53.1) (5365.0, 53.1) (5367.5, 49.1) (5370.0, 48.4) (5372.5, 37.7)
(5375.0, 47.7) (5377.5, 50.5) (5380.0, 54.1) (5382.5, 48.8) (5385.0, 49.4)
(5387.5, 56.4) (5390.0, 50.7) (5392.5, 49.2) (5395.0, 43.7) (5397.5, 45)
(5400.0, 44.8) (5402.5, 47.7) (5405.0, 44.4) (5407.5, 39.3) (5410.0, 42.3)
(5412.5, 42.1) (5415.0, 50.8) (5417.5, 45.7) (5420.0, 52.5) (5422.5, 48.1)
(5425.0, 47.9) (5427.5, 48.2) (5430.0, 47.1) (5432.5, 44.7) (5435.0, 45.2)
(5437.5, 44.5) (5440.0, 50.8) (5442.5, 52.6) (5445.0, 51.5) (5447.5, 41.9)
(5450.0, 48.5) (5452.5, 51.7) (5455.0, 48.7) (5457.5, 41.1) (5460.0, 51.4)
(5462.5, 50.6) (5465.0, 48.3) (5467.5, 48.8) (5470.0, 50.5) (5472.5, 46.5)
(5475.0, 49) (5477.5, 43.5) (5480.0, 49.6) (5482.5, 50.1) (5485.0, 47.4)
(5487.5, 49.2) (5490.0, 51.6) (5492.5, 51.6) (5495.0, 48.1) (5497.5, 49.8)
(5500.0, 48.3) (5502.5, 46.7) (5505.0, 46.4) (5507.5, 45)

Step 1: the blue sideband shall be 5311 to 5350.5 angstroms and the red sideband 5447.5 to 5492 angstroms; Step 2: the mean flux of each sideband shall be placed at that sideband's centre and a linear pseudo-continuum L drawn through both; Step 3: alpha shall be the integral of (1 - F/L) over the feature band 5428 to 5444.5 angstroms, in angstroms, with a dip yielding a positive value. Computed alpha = 0.2 angstroms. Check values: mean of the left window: 47.8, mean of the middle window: 47.7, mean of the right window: 48.5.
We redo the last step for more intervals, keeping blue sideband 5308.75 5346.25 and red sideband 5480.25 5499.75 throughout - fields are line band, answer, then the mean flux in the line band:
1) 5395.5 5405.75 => 0.7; 45.4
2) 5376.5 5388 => -0.7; 51.6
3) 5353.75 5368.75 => -0.9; 51.4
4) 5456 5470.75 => 0.3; 48.4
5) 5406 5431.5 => 1.4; 46.4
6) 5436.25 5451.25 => 0.3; 48.3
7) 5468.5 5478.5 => 0.4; 47.5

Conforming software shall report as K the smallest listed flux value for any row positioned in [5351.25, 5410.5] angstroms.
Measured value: 37.7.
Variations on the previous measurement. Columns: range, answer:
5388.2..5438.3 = 39.3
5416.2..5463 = 41.1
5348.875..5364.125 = 43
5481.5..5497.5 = 47.4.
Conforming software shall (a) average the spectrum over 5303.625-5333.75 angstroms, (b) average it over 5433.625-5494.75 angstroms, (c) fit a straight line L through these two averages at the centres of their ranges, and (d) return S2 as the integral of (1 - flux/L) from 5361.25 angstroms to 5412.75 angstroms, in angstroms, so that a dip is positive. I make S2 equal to 1.2 angstroms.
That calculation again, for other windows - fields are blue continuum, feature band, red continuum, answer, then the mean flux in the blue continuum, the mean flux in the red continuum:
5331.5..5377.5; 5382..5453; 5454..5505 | 1.8 angstroms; 48.7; 48.5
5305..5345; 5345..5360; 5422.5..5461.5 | -0.1 angstroms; 48.6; 47.8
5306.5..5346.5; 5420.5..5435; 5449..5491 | 0.4 angstroms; 48.4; 48.6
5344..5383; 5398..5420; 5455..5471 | 1.7 angstroms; 49.1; 48.4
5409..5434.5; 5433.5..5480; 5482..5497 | 0.2 angstroms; 46.9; 49.7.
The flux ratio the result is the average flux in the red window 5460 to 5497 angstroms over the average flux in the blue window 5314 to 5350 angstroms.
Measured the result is 1.03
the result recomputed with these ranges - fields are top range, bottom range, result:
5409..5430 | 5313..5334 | 1.00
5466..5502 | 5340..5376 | 1.01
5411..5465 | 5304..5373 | 0.98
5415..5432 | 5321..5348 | 1.03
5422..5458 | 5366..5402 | 0.99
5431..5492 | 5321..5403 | 1.00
